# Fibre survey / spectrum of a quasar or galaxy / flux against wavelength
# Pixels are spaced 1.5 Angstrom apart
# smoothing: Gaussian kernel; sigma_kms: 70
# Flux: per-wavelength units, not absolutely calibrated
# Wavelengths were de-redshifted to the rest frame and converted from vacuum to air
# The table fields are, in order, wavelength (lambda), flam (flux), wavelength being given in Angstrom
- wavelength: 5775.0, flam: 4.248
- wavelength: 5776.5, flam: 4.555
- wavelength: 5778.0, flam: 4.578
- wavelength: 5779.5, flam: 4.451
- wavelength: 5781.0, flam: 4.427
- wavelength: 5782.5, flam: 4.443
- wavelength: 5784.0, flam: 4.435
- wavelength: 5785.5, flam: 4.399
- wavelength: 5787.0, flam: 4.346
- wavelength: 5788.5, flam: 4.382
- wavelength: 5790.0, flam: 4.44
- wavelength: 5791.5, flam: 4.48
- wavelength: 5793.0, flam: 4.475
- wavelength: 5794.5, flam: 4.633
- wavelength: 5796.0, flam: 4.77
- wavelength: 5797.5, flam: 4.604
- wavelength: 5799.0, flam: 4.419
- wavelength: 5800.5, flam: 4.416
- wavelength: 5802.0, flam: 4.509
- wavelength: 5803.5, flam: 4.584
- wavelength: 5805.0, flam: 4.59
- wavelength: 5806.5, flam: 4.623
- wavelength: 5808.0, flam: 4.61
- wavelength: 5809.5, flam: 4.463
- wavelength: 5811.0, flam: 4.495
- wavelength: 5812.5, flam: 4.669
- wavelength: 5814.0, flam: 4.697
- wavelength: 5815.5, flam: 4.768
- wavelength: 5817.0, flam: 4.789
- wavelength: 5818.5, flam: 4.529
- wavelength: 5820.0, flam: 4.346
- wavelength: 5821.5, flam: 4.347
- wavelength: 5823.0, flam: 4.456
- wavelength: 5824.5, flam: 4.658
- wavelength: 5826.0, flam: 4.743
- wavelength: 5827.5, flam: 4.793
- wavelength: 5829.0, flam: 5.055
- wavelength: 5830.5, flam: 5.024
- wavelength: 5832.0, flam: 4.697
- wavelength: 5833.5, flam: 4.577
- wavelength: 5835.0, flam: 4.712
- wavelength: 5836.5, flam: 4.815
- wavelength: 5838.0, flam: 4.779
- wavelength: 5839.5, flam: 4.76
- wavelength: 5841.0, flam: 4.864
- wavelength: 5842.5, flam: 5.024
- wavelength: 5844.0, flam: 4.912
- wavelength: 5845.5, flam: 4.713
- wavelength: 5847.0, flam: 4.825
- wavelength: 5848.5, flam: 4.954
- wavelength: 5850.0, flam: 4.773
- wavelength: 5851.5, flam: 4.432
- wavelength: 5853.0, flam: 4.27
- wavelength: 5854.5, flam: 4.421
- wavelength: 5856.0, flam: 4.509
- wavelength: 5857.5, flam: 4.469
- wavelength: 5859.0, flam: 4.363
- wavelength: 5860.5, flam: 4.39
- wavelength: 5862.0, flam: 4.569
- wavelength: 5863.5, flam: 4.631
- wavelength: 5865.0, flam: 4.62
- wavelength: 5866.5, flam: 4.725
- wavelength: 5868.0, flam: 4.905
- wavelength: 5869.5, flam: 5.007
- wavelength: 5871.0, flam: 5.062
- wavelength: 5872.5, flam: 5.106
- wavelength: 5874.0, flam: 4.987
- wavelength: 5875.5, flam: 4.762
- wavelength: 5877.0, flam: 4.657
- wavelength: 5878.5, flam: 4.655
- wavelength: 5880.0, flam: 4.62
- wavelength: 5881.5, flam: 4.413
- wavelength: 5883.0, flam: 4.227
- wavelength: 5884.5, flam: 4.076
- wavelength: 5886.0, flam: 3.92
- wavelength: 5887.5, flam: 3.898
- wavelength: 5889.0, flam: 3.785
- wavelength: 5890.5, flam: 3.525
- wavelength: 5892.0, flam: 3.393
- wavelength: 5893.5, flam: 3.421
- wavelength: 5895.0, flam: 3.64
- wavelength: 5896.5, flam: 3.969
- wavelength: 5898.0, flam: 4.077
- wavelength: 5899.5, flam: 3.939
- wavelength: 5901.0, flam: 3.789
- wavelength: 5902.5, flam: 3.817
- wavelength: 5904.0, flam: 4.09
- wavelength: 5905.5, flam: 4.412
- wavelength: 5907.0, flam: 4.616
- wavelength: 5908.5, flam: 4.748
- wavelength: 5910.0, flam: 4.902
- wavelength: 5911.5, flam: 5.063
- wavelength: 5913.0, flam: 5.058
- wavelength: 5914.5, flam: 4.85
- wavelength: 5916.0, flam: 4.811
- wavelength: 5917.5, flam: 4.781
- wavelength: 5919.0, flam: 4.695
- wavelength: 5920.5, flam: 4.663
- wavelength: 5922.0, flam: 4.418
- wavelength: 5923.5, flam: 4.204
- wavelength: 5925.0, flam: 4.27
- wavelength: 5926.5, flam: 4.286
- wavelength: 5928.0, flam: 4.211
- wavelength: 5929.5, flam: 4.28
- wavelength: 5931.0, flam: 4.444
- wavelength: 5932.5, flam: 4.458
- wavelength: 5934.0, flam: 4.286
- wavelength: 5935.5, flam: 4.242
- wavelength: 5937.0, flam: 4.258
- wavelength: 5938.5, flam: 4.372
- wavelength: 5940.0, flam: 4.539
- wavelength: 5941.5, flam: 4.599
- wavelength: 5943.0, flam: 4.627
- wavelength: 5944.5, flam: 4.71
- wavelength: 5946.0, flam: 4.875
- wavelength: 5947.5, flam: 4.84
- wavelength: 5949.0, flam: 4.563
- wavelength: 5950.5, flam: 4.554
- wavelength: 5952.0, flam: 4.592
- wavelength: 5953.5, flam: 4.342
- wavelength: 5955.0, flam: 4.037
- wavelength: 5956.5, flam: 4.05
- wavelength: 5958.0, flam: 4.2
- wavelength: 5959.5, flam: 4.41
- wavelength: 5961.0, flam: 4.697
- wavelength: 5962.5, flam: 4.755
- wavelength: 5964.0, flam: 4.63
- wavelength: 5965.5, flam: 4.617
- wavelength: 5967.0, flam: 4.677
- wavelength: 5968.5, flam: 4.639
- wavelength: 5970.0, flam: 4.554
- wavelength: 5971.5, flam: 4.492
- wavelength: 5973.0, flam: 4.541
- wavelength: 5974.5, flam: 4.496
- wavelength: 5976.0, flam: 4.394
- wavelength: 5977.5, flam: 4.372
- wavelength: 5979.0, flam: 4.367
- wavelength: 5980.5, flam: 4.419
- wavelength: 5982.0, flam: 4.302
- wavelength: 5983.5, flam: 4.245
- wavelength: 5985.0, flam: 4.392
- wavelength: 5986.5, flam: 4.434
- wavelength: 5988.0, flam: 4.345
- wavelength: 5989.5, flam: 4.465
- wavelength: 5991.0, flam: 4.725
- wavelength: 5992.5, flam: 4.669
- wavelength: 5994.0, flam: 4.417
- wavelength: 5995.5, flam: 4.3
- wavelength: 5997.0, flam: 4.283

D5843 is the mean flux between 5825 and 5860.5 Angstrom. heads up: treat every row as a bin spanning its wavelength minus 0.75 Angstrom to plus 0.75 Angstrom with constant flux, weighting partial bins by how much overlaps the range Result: 4.71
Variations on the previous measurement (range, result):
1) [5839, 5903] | 4.42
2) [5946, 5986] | 4.48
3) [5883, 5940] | 4.26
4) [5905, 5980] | 4.53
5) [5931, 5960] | 4.45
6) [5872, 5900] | 4.16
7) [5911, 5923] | 4.77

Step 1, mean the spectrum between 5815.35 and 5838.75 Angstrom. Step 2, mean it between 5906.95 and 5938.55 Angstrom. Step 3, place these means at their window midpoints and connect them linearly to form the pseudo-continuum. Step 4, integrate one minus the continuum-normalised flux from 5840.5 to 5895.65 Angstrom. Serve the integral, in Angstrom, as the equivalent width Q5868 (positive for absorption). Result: 1.9 Angstrom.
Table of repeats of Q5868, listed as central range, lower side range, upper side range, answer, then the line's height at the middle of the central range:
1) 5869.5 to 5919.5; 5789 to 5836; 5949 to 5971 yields 1.95 Angstrom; 4.54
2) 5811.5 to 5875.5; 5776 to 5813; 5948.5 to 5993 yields -2.99 Angstrom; 4.5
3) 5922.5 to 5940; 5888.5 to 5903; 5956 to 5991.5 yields -1.05 Angstrom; 4.07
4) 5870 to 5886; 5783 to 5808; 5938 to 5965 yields -0.39 Angstrom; 4.52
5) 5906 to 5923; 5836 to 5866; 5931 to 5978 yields -0.79 Angstrom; 4.56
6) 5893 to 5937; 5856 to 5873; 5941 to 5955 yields 2.62 Angstrom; 4.64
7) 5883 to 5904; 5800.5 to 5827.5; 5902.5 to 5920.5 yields 3.84 Angstrom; 4.67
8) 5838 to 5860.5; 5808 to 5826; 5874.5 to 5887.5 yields -0.86 Angstrom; 4.49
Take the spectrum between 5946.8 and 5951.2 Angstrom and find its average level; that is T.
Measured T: 4.65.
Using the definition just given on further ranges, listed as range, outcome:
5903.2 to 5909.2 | 4.46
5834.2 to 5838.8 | 4.77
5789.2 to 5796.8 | 4.56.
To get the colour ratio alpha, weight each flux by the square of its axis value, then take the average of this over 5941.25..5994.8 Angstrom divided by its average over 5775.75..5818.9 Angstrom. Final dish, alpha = 1.1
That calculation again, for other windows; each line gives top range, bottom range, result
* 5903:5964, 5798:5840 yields 1.01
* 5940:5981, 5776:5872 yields 1.02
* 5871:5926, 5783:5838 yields 0.98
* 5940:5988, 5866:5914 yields 1.06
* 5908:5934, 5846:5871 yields 1.01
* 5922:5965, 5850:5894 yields 1.03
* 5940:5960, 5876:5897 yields 1.14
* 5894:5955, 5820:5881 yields 0.97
